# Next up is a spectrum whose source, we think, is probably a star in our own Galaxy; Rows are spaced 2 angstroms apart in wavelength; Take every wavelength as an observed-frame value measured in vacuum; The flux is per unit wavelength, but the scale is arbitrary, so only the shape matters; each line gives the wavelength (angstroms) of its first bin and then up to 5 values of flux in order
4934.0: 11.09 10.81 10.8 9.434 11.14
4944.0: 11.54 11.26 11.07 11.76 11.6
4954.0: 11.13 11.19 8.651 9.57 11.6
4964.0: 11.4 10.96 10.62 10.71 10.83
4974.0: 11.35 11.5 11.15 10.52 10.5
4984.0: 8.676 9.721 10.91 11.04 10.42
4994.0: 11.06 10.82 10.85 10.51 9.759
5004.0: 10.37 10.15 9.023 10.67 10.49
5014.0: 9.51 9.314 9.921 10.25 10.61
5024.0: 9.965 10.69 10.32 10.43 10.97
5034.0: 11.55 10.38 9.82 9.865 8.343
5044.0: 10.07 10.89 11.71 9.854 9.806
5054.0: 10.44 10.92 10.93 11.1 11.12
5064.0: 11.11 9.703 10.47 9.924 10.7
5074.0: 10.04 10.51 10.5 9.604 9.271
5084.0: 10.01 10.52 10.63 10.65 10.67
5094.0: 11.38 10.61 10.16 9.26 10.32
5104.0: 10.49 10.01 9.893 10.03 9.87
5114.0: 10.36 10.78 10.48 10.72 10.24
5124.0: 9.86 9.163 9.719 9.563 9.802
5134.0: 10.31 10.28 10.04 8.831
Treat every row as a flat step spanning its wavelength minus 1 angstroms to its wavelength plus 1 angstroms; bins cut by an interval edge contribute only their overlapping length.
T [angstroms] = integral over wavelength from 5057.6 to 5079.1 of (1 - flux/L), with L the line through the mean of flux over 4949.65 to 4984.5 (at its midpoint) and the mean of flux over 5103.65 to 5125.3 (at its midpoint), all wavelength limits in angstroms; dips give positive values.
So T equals -0.3 angstroms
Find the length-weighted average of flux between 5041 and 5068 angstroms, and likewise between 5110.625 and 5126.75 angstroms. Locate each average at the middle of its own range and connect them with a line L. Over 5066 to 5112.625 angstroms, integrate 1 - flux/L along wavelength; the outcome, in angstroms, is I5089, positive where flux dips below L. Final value 0.39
